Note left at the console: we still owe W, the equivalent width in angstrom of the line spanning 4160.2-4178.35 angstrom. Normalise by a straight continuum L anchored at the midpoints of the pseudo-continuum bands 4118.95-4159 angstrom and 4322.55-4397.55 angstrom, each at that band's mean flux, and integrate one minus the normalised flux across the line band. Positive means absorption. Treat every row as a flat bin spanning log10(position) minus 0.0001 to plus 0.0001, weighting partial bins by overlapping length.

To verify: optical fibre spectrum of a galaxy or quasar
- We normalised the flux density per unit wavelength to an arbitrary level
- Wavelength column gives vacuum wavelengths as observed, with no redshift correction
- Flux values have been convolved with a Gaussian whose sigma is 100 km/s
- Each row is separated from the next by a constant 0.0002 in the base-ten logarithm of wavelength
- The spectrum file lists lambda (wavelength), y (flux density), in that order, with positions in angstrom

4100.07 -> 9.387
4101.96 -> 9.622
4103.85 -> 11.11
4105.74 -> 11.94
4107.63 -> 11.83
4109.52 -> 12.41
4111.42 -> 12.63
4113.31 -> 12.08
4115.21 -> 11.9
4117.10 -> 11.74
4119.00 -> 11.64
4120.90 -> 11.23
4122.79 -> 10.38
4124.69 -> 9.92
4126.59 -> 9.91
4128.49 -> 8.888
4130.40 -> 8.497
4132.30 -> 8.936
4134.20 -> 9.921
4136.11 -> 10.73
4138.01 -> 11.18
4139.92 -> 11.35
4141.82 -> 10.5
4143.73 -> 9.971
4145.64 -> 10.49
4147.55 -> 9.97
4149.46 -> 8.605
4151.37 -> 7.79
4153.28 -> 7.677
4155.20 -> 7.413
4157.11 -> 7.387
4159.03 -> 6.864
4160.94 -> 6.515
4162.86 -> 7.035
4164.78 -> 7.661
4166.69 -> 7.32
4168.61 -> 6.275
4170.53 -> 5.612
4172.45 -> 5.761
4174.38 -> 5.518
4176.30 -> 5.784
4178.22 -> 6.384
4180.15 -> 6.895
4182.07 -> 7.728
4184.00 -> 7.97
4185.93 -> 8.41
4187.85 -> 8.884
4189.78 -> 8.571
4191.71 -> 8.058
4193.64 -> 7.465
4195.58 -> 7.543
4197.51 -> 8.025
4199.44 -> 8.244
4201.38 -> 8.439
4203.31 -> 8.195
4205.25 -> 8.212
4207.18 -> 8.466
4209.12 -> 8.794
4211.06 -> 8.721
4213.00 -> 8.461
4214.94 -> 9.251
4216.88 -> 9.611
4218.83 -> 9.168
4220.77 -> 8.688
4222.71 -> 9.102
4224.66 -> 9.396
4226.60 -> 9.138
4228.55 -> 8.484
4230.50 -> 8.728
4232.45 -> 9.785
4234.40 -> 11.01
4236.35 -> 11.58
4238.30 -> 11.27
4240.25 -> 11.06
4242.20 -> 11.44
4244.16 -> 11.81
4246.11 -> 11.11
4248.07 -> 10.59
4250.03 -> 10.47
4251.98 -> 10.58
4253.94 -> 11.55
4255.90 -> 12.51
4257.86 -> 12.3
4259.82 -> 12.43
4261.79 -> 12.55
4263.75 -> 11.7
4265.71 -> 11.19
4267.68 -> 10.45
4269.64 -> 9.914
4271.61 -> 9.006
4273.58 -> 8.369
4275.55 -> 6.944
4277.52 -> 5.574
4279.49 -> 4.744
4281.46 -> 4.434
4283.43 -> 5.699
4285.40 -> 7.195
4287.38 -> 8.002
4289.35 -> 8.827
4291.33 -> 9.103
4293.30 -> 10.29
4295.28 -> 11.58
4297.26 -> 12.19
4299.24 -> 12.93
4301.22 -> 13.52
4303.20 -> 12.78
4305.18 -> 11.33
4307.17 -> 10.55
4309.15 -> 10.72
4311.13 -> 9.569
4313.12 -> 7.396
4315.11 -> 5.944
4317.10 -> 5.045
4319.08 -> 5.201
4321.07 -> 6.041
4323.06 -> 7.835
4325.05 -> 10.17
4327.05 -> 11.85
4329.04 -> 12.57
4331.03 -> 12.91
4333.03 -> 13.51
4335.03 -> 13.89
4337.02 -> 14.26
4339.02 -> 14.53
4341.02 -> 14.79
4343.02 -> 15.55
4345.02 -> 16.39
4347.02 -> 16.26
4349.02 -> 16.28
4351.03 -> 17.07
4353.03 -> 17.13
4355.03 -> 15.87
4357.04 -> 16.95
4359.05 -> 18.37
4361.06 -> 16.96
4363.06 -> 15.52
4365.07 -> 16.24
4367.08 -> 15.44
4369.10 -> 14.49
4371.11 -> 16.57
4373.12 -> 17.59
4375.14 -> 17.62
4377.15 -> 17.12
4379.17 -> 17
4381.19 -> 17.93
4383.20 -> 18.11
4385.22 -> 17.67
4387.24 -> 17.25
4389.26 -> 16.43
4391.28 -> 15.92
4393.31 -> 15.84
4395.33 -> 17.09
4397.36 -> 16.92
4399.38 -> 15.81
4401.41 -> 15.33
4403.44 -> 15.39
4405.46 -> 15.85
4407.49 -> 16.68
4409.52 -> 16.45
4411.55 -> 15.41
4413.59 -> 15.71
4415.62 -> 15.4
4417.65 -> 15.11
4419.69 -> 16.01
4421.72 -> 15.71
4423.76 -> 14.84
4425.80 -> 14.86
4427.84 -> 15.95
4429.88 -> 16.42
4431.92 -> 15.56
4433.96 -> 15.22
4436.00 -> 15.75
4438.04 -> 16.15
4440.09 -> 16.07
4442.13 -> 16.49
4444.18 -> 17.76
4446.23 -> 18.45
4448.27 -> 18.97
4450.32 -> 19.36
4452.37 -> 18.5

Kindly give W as 7.0 angstrom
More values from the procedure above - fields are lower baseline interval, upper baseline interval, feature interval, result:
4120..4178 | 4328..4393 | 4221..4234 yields 2.45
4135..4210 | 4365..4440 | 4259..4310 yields 9.87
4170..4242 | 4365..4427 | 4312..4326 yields 6.73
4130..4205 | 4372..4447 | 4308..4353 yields 6.28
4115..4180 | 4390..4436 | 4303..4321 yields 6.39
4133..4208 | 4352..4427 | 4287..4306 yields 2.51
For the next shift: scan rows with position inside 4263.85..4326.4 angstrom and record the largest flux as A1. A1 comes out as 13.52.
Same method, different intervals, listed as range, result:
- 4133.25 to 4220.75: 11.35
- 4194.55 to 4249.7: 11.81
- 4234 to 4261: 12.51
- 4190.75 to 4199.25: 8.058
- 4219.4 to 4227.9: 9.396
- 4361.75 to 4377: 17.62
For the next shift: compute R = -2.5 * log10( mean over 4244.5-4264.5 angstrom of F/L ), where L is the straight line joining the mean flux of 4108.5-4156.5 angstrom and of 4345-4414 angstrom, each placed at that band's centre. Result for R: 0.153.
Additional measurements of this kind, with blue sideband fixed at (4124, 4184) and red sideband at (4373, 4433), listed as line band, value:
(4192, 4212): 0.19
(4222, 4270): 0.04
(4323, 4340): 0.11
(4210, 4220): 0.13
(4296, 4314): 0.16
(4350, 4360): -0.16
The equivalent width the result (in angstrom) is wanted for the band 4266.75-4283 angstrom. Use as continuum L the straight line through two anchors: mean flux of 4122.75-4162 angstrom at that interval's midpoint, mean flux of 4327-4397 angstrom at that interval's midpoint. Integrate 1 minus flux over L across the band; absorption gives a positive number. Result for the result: 7.2 angstrom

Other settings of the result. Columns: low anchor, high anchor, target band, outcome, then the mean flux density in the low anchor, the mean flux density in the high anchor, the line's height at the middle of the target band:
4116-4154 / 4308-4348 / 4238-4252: -0.5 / 9.99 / 11.2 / 10.7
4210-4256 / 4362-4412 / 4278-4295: 6.8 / 10.1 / 16.5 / 12.3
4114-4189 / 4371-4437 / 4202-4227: 4.0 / 8.64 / 16.3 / 10.5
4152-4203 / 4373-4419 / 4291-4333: 9.2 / 7.3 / 16.5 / 13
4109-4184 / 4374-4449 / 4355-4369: -1.3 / 8.89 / 16.4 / 15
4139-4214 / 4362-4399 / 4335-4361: -1.3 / 7.92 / 16.7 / 15.3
